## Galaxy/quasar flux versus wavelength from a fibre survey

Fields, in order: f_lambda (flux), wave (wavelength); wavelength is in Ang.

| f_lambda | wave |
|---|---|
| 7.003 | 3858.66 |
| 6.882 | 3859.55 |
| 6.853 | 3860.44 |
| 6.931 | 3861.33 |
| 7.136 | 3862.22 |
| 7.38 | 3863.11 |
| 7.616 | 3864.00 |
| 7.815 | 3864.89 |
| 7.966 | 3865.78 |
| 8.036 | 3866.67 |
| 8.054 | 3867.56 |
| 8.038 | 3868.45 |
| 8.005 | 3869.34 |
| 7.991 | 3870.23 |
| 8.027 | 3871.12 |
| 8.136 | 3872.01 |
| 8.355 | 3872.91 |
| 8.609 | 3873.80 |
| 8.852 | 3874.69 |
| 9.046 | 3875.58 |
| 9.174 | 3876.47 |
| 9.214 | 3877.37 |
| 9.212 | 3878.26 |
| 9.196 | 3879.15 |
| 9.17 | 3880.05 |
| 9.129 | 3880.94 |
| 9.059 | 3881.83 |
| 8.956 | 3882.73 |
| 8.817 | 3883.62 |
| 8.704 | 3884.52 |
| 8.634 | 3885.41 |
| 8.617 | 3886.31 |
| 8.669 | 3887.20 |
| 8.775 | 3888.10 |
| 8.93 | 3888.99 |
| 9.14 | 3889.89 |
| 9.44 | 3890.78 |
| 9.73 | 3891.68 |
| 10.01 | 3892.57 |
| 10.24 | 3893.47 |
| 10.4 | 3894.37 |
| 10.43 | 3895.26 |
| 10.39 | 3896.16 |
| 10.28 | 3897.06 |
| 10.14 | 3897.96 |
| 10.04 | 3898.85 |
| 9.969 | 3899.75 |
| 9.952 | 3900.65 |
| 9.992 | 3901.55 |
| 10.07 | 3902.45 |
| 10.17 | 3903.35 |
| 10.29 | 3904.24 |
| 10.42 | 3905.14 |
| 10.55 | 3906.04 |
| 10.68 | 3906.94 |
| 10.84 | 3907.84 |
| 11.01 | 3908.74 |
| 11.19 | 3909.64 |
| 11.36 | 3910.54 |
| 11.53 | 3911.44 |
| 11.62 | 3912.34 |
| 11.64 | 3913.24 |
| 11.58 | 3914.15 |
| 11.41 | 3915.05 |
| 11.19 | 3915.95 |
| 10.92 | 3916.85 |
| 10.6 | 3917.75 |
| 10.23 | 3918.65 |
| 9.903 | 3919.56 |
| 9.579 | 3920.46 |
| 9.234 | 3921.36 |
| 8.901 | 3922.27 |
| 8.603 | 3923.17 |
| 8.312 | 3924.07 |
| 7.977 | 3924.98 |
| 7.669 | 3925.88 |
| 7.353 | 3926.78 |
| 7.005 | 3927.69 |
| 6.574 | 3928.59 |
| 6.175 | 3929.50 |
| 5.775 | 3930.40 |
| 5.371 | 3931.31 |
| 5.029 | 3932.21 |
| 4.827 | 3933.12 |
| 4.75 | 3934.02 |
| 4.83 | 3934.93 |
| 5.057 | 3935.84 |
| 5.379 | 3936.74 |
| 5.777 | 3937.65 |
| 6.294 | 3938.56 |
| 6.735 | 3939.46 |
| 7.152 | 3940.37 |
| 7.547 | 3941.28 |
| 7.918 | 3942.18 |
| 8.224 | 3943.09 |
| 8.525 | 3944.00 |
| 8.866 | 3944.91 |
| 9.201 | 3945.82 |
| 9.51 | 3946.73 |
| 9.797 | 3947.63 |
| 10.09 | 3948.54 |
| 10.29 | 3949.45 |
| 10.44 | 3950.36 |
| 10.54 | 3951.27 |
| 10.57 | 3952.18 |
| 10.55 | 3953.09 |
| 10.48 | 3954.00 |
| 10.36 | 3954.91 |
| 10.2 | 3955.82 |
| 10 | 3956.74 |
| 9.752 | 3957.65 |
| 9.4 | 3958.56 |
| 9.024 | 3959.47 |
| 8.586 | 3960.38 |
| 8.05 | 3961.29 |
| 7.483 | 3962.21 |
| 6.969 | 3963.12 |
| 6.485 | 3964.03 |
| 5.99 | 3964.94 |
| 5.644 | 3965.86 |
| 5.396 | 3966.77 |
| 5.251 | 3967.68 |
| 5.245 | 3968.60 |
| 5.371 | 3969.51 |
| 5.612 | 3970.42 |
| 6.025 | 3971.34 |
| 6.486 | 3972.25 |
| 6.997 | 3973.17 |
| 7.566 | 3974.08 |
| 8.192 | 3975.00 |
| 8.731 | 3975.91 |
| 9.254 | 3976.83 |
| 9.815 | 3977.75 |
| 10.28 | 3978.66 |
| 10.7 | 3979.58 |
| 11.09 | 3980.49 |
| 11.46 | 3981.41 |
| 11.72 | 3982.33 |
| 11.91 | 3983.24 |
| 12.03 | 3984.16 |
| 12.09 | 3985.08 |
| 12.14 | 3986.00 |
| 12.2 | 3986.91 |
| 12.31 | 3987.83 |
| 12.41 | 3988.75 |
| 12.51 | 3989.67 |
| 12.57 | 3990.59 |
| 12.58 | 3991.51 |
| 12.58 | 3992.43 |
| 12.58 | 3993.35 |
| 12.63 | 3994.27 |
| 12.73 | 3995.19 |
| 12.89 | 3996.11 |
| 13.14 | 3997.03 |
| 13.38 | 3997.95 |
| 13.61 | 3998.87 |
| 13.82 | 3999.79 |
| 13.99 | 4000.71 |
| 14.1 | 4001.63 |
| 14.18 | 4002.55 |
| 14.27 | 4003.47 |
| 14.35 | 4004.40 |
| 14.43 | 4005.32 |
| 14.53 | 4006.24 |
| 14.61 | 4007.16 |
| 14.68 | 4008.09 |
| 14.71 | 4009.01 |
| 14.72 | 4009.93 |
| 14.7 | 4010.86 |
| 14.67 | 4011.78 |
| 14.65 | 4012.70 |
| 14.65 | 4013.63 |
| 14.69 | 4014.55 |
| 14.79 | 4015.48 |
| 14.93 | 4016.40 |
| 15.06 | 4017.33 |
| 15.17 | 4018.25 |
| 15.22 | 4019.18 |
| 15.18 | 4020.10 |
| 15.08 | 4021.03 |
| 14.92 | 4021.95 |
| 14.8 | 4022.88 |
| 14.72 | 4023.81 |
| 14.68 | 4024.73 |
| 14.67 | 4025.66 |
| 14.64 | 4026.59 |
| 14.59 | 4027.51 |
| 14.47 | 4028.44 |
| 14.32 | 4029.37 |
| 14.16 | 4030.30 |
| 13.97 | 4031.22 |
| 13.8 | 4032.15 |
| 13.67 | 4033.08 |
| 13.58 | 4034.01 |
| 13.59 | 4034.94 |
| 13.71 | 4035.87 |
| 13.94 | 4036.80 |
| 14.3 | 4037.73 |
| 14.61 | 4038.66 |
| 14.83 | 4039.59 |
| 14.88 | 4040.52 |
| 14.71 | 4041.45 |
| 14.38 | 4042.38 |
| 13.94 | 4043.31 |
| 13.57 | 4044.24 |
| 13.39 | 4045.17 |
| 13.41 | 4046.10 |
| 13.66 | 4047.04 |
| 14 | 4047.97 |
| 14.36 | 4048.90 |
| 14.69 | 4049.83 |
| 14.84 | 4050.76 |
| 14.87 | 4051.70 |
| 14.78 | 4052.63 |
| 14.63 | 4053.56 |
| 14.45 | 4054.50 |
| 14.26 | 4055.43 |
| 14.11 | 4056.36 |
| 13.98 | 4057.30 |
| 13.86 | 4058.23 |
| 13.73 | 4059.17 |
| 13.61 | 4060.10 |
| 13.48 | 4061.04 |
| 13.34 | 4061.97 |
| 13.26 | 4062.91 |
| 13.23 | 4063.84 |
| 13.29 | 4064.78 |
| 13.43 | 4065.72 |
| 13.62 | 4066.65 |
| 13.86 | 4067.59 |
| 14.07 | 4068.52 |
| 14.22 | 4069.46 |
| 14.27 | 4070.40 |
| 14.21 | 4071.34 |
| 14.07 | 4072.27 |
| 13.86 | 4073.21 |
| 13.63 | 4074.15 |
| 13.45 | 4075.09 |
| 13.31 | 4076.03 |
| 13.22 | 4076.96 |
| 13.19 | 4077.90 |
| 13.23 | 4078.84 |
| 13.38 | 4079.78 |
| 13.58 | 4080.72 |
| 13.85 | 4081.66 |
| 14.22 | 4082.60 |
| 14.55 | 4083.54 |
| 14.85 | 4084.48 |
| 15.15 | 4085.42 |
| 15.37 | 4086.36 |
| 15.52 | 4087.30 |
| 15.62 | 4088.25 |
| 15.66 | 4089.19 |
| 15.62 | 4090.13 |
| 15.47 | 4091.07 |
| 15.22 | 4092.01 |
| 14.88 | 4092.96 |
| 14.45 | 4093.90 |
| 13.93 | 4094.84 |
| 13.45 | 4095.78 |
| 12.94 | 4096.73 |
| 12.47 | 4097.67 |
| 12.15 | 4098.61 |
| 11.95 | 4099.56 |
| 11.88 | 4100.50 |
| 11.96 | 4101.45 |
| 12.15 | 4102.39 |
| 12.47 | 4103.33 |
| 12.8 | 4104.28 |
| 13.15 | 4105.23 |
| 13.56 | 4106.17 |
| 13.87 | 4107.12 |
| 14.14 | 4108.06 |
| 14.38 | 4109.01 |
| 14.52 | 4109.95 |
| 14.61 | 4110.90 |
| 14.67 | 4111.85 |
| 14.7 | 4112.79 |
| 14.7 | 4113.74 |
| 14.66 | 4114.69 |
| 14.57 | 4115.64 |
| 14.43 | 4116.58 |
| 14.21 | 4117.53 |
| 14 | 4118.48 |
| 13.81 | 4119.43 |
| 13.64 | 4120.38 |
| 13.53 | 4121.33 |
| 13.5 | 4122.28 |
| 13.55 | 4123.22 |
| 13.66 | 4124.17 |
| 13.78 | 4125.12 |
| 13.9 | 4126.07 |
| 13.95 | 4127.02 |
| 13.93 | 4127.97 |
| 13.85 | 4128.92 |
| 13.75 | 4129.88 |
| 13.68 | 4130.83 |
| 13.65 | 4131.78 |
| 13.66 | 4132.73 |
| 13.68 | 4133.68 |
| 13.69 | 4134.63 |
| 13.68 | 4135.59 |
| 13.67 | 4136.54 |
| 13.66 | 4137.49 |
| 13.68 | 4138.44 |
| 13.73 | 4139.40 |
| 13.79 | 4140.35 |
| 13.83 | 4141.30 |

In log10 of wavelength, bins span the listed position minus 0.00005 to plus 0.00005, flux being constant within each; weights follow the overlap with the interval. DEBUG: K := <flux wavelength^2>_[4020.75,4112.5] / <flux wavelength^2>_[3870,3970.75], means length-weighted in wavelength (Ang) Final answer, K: 1.72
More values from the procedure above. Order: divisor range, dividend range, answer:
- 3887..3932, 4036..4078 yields 1.56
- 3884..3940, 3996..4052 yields 1.69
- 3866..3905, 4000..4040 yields 1.68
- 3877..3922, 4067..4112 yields 1.52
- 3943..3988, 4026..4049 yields 1.62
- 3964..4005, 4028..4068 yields 1.36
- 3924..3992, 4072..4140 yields 1.75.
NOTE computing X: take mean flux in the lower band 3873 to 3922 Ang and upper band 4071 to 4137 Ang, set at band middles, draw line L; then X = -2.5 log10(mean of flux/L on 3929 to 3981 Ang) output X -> 0.37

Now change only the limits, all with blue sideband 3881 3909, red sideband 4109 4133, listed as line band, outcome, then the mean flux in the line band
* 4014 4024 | -0.229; 15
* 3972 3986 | 0.139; 10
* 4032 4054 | -0.131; 14.2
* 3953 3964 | 0.204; 9.08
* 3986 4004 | -0.122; 13.1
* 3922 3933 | 0.433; 6.96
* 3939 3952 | 0.197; 8.95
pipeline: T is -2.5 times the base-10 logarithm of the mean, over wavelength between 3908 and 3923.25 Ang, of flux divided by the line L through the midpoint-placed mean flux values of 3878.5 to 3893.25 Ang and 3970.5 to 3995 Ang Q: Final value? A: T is -0.12 mag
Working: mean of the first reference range 9.08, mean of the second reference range 10.7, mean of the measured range 10.7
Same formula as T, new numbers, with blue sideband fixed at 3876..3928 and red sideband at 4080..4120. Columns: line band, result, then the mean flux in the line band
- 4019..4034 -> -0.17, 14.5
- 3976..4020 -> -0.12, 13.2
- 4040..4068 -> -0.08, 14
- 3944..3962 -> 0.12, 9.71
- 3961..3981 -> 0.46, 7.4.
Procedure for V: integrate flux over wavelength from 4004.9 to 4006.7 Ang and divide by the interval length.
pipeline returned 14.5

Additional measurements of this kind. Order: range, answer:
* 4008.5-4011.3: 14.7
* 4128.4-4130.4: 13.7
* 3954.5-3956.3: 10.2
